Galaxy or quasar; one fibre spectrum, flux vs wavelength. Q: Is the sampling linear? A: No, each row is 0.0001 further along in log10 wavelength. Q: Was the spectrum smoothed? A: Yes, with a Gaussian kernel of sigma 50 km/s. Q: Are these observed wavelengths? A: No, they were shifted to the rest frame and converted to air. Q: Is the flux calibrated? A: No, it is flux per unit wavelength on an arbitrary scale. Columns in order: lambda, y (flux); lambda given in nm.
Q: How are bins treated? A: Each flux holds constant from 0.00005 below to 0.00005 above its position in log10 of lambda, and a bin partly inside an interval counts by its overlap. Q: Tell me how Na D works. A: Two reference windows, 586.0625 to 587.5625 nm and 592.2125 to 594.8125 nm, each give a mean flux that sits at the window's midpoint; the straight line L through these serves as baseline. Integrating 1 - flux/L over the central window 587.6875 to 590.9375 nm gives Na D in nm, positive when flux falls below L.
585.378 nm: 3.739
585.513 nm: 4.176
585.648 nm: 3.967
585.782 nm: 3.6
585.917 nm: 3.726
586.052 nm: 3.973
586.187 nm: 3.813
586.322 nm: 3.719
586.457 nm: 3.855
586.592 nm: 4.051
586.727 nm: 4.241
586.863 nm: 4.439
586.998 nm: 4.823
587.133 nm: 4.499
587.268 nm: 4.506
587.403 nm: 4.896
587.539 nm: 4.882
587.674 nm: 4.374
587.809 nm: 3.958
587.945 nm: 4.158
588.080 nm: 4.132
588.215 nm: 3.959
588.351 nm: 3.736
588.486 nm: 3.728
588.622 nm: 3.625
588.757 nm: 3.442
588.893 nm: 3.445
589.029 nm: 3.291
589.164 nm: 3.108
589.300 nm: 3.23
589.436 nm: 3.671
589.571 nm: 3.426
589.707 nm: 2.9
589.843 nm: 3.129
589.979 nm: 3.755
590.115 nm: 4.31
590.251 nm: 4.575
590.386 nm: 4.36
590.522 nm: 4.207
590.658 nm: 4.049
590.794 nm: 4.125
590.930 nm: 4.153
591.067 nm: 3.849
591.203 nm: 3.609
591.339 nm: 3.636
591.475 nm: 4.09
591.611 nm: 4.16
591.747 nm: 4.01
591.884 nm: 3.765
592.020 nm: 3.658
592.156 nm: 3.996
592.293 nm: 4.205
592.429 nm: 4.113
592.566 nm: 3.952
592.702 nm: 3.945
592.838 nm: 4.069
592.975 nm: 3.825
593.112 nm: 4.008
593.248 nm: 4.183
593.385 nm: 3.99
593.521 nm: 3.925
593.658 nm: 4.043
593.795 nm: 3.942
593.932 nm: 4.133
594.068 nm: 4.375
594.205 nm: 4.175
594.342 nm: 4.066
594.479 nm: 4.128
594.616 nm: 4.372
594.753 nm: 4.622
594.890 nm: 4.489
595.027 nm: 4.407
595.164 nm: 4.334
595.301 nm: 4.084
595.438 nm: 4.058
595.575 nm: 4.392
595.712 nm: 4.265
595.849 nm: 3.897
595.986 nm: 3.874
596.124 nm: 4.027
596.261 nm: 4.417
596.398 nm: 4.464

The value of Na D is 0.35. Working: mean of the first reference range 4.31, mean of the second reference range 4.11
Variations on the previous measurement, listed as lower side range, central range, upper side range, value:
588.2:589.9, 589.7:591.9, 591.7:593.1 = -0.152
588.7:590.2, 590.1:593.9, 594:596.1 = -0.234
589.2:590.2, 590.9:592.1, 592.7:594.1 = -0.038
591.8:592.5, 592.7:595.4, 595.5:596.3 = -0.079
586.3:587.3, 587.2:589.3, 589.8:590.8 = 0.139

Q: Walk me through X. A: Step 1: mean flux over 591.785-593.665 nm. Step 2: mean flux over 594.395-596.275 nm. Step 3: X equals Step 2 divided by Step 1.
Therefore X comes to 1.07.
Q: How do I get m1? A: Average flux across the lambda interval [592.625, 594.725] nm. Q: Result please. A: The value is 4.09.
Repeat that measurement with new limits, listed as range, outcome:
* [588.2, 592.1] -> 3.76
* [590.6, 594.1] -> 3.99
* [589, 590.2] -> 3.44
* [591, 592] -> 3.87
